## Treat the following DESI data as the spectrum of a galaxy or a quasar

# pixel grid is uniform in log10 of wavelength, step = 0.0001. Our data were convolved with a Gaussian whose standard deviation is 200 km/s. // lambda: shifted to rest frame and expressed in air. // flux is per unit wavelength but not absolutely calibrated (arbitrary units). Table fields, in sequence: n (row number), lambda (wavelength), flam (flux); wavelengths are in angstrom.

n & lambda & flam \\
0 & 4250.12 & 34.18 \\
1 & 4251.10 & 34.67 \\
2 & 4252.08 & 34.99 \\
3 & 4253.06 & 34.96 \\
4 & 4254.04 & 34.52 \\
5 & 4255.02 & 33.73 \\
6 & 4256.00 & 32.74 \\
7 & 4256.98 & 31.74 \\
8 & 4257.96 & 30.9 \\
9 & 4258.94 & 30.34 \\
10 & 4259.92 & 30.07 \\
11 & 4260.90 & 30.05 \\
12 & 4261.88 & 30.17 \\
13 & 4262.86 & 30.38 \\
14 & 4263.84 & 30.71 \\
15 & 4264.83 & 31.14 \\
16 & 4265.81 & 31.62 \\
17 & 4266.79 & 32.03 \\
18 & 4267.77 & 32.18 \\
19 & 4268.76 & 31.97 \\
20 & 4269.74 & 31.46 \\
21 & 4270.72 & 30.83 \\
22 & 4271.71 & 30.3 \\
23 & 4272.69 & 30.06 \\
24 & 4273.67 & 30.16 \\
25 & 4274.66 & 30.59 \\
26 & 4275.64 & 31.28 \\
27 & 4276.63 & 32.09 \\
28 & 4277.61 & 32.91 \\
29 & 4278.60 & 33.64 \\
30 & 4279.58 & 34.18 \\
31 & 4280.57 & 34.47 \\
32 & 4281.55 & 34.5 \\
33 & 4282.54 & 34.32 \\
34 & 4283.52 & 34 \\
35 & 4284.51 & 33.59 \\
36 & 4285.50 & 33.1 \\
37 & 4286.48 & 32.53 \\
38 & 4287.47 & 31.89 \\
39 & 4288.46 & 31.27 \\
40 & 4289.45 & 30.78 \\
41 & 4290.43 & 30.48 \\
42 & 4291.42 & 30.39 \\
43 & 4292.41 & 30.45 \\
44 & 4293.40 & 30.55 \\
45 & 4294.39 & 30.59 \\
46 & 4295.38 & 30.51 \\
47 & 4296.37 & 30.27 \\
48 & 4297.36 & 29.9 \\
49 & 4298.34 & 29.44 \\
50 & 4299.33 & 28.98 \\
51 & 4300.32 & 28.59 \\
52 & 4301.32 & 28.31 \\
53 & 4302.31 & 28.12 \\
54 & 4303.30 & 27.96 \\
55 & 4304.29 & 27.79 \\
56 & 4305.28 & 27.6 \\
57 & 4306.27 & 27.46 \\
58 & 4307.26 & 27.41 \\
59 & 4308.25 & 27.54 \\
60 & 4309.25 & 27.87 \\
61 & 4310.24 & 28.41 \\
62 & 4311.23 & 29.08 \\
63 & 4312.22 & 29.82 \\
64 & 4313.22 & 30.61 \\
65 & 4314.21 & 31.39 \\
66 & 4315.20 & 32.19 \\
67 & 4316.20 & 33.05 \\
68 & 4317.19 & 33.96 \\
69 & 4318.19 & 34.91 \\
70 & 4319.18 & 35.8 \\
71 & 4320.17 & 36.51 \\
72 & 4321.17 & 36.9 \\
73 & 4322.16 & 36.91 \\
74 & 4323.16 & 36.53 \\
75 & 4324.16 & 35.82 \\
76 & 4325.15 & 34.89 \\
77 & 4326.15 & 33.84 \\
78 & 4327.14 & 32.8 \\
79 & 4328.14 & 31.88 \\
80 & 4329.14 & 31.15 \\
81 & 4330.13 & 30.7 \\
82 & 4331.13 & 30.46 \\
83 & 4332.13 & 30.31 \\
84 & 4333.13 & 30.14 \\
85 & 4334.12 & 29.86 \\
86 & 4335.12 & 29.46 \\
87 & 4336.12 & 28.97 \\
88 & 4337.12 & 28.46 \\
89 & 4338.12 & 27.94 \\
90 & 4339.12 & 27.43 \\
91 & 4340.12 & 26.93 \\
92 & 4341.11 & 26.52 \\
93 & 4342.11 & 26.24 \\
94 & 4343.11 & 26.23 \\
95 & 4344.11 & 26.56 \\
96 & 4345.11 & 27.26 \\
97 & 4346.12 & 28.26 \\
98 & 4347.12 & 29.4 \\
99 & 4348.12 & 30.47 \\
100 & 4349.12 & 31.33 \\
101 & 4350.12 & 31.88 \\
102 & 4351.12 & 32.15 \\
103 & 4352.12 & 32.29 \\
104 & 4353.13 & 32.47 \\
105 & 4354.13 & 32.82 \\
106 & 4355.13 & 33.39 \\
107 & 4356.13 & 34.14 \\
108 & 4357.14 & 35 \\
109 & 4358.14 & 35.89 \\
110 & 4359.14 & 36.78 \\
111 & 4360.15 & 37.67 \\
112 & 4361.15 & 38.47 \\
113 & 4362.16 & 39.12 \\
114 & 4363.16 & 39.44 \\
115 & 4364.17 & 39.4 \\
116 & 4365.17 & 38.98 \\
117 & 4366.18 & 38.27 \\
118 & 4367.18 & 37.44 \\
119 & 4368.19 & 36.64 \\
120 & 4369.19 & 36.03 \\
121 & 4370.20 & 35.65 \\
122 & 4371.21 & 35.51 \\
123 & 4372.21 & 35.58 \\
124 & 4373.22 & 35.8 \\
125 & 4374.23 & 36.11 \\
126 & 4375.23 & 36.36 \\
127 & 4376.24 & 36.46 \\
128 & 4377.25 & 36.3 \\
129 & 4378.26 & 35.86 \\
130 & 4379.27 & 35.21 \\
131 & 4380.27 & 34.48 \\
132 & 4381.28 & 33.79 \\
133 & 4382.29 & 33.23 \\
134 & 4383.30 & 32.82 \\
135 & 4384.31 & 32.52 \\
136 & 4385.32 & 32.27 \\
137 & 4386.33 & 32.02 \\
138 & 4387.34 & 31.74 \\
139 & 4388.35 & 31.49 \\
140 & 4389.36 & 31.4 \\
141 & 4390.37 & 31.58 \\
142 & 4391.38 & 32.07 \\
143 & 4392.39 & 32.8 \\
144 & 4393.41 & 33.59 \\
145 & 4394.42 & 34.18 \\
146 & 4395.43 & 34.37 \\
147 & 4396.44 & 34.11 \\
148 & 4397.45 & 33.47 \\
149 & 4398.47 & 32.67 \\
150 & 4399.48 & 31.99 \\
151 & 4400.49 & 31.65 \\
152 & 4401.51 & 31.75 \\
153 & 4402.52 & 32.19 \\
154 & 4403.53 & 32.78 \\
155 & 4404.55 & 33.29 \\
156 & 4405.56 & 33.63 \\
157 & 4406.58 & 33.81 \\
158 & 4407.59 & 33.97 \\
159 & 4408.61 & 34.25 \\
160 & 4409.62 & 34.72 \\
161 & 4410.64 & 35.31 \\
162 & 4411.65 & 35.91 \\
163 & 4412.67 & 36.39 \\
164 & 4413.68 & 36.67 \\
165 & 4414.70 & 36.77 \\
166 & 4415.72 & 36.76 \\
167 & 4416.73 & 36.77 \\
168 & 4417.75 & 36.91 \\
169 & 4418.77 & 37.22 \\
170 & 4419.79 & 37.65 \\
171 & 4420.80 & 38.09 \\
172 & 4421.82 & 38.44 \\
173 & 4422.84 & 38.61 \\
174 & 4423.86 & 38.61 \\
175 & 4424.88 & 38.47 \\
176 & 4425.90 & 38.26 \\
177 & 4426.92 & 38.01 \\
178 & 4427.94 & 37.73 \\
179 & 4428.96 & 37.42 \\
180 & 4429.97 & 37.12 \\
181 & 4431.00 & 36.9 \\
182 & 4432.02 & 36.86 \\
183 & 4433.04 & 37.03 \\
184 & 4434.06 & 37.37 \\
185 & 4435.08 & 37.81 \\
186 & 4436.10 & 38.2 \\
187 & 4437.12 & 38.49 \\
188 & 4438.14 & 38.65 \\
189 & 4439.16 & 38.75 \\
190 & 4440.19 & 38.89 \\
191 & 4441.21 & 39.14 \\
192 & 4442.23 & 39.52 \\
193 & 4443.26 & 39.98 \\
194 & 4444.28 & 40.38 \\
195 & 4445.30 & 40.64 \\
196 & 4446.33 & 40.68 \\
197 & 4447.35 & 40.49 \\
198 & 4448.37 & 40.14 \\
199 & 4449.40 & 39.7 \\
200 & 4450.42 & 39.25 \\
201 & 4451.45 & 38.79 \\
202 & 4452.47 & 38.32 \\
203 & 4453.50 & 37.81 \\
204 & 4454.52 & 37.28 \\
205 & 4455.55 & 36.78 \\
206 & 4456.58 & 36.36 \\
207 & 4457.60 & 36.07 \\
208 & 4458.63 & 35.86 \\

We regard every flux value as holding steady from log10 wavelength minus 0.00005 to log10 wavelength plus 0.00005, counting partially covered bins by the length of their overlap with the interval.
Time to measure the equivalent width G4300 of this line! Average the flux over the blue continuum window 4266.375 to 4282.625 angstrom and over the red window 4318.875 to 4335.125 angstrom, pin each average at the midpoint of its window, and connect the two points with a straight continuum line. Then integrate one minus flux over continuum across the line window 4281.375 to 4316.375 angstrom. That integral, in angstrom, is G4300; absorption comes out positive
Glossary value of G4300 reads 2.6 angstrom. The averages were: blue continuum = 32.1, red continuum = 33.3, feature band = 30.2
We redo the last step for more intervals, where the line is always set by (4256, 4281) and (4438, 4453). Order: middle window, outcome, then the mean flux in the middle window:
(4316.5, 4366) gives 3.11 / 32.6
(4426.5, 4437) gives 0.39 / 37.5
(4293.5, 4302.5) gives 0.90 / 29.5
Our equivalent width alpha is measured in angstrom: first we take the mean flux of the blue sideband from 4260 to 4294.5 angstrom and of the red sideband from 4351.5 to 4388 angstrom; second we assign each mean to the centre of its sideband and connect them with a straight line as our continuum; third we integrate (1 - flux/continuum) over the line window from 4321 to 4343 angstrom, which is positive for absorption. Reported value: 1.9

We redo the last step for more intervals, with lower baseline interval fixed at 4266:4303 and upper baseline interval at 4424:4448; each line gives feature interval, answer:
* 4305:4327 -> 0.4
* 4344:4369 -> 0.3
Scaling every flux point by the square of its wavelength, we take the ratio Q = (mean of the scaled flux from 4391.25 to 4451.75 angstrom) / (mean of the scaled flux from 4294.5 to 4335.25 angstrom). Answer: 1.24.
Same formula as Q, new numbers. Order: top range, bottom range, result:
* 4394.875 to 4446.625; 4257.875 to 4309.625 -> 1.27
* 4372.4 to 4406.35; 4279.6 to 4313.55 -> 1.15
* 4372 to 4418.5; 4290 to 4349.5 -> 1.16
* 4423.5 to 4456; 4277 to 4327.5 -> 1.30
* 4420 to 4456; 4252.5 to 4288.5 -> 1.30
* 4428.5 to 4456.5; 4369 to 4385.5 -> 1.14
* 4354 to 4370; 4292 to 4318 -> 1.28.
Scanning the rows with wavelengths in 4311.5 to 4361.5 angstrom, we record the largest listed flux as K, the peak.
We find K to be 38.47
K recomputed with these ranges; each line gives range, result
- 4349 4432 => 39.44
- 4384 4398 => 34.37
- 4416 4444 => 39.98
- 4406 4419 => 37.22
